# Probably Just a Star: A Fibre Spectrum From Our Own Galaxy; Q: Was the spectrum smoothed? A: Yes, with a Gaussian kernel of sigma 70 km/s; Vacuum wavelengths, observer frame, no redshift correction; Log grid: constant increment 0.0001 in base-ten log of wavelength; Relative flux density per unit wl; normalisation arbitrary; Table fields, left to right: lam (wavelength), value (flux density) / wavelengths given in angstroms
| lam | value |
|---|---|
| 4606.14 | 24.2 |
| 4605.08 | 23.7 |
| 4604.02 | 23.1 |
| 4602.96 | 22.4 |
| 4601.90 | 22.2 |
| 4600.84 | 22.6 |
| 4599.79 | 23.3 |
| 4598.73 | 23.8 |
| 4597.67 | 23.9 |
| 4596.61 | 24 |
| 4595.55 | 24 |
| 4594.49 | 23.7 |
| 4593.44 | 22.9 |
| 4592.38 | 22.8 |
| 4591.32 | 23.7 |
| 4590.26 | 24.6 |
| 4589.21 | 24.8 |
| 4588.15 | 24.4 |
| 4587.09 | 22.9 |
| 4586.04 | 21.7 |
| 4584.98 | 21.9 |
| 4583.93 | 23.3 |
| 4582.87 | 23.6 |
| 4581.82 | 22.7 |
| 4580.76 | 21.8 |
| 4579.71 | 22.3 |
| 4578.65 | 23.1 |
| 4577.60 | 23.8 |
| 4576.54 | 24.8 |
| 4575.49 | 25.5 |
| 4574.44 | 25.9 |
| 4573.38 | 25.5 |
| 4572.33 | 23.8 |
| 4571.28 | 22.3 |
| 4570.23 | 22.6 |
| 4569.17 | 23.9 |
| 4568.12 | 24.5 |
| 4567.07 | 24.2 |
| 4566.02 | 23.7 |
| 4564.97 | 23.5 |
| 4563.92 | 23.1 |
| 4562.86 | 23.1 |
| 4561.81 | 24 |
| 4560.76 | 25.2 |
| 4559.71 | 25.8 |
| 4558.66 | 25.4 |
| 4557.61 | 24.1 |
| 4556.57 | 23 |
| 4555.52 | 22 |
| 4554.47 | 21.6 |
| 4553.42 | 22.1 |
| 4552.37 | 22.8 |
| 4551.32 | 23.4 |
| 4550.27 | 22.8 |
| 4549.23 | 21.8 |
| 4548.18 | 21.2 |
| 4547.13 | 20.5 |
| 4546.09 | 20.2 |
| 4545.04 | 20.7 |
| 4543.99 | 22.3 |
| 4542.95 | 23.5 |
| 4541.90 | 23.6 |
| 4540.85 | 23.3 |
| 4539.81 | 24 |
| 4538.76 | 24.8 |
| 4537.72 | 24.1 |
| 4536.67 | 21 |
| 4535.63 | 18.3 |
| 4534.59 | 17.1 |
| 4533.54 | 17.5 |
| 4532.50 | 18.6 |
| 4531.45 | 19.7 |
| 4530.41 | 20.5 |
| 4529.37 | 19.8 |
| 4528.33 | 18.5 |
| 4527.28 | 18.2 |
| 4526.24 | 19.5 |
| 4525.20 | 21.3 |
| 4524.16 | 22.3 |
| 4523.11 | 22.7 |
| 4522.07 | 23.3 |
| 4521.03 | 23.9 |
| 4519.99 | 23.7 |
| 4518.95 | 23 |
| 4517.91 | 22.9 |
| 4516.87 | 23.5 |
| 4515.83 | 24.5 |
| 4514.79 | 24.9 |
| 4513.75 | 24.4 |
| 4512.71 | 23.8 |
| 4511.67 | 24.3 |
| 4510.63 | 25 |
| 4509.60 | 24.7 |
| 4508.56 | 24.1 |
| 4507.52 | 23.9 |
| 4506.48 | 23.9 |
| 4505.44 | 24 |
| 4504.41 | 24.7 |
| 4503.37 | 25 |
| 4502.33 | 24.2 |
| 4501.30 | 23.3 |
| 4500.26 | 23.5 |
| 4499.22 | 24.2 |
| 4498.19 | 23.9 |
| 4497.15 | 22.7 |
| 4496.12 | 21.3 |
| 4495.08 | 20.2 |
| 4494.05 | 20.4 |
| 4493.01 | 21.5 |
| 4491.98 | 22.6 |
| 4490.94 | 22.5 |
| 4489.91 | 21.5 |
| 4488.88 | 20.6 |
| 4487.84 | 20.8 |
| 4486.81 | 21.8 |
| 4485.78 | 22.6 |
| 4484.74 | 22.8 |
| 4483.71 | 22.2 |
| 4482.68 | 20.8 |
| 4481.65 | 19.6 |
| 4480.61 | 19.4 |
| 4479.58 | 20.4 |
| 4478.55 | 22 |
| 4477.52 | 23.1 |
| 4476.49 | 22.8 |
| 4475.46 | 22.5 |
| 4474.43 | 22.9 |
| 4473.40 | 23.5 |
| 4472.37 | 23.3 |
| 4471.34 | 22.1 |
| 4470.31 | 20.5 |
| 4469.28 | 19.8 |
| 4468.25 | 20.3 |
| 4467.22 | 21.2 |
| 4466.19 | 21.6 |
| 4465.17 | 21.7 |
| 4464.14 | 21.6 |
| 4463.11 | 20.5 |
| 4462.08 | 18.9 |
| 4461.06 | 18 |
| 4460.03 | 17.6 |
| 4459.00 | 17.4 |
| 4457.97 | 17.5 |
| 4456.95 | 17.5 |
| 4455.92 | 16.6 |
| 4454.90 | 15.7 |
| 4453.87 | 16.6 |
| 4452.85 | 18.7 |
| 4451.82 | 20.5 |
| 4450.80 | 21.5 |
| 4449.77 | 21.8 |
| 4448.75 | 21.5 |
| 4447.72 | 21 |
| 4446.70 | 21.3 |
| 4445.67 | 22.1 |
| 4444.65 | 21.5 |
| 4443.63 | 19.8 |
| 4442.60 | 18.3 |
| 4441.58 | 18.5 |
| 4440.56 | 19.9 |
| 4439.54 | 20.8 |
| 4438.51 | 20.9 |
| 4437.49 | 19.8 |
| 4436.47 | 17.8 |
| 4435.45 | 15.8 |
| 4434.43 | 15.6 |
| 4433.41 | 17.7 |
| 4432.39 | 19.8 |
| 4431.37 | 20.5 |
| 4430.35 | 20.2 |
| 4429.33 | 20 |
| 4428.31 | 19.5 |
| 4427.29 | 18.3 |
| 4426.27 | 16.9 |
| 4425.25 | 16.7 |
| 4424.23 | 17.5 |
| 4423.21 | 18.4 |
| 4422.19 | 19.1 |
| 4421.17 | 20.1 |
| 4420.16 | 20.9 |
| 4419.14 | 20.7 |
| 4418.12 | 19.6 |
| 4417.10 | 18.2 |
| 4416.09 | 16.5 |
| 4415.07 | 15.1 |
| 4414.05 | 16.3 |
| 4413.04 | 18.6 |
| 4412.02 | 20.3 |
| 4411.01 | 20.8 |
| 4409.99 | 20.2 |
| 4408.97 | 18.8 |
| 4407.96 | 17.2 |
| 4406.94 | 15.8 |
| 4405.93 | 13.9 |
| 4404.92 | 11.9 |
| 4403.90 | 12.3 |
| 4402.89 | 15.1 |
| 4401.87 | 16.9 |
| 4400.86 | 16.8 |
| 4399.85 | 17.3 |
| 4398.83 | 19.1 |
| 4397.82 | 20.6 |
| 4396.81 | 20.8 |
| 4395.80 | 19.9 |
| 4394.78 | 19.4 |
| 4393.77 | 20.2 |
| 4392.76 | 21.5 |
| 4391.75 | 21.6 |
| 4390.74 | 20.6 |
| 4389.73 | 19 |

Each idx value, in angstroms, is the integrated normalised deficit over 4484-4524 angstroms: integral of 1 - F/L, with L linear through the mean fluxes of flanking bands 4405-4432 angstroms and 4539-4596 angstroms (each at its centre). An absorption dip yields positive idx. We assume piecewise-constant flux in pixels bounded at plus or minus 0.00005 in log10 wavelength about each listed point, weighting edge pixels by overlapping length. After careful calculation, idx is -3.7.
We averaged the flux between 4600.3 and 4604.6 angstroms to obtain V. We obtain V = 22.6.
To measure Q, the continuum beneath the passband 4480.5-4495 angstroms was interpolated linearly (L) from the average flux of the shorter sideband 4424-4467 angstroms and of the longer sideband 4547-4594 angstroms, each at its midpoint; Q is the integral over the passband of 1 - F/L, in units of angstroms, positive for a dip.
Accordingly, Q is -0.5 angstroms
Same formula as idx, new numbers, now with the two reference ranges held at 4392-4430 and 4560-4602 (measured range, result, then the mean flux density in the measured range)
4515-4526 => -0.7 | 23.1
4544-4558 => 0.4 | 22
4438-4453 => -1.0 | 20.6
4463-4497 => -2.0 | 21.6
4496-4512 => -2.1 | 24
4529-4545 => 0.7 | 21.2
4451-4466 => 0.8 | 18.6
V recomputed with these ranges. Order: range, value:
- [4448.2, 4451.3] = 21.5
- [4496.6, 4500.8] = 23.5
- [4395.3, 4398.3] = 20.5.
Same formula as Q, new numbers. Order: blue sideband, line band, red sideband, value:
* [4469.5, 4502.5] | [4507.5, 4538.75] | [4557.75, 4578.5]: 1.37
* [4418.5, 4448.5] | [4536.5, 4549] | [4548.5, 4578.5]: 0.29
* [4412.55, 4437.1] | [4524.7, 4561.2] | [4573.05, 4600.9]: 0.88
